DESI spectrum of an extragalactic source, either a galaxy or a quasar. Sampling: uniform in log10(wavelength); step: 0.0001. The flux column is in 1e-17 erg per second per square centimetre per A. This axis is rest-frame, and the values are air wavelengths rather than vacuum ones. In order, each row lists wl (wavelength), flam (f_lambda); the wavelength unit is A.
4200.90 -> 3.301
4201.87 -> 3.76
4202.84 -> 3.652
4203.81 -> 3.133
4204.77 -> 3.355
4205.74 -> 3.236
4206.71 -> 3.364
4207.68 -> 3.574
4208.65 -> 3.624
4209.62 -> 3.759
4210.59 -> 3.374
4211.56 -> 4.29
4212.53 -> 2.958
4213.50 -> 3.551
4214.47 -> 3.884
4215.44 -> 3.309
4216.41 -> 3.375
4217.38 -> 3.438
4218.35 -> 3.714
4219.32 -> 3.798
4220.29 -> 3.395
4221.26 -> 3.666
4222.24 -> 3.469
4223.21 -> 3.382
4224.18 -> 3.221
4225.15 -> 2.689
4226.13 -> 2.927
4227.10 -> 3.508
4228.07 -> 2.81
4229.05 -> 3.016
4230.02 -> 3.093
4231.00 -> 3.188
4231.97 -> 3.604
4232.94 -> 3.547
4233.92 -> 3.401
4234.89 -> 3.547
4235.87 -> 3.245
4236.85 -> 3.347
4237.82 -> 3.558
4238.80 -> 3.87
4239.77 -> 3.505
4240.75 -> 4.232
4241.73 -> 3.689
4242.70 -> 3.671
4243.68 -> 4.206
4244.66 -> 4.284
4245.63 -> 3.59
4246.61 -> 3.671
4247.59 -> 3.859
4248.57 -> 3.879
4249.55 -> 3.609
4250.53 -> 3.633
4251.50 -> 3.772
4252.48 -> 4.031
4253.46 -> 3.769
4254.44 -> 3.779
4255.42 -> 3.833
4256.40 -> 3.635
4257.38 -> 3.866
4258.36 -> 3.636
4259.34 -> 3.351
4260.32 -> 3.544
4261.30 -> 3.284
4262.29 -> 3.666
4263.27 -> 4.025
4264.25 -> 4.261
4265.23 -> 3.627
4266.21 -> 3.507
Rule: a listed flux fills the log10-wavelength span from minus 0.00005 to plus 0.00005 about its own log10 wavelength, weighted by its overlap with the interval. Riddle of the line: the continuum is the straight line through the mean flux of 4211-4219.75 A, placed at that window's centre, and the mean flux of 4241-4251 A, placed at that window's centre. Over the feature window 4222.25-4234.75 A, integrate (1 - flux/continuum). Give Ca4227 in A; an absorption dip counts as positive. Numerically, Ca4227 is 1.6 A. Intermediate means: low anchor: 3.59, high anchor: 3.82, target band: 3.22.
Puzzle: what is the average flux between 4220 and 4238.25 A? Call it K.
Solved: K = 3.29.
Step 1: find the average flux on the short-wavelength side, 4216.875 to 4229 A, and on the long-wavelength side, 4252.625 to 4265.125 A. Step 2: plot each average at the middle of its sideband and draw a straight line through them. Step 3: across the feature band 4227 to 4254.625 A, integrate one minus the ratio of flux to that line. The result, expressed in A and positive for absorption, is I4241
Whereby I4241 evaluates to -0.7 A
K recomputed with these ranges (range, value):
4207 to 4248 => 3.52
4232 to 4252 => 3.7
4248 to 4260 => 3.73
